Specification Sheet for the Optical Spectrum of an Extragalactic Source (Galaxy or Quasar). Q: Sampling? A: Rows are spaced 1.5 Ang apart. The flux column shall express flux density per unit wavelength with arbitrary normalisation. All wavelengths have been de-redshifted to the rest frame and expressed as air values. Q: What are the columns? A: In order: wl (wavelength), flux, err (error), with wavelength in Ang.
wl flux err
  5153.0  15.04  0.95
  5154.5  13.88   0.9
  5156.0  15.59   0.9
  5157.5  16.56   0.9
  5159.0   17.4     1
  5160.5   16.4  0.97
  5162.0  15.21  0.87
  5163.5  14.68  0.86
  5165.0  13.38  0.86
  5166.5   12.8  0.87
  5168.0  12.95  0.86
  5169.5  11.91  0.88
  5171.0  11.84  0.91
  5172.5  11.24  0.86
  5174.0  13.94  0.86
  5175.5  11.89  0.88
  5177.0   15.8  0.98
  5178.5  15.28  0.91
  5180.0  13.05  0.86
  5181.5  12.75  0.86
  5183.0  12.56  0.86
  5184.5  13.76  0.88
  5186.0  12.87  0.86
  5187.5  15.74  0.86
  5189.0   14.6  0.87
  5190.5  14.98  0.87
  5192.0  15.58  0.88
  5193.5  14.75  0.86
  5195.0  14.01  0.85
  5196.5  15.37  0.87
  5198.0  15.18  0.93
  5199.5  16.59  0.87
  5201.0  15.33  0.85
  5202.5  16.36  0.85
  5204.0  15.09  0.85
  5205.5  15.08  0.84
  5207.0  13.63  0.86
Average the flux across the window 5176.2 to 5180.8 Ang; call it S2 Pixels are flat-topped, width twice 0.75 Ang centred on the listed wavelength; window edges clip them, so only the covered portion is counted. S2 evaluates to 14.7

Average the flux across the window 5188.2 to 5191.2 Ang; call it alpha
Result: 14.8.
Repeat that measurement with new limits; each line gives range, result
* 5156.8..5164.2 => 16.1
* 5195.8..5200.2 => 15.7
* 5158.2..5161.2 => 16.9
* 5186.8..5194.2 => 15.1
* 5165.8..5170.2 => 12.6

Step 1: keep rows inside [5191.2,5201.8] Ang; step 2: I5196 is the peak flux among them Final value 16.59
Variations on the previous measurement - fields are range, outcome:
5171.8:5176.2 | 13.94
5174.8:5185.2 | 15.8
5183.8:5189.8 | 15.74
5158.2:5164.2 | 17.4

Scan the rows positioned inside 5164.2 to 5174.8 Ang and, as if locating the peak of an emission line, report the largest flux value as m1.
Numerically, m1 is 13.94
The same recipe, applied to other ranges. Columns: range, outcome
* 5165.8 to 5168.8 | 12.95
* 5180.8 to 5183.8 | 12.75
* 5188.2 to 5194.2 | 15.58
